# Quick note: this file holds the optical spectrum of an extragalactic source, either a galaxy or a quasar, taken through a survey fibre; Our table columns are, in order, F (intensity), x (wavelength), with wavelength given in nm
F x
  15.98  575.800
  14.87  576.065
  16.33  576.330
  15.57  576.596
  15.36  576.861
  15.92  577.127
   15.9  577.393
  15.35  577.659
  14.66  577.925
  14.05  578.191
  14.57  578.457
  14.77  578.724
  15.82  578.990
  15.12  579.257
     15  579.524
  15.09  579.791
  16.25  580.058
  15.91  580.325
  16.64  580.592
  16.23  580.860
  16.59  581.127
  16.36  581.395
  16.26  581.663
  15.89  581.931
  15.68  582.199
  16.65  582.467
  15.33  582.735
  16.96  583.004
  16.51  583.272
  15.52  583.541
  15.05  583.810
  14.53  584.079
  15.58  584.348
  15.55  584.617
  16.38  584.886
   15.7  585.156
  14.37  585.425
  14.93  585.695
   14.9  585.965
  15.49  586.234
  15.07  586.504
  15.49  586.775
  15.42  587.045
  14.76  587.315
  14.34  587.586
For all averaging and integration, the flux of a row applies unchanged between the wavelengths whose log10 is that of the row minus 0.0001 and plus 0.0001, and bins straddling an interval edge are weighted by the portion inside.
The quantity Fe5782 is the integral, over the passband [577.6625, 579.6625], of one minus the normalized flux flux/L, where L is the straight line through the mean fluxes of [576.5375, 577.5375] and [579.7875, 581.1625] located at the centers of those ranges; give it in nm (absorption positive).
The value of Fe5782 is 0.13 nm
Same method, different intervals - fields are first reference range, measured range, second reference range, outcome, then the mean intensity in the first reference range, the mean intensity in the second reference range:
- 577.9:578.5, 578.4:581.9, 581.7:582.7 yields -0.14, 14.4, 16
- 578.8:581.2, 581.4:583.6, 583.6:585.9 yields -0.09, 15.8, 15.3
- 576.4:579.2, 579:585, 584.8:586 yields -0.25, 15.2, 15.2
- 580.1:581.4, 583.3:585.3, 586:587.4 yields 0.02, 16.3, 15.2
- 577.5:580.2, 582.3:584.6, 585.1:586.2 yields -0.11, 15.1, 15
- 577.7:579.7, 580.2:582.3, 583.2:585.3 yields -0.14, 14.9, 15.6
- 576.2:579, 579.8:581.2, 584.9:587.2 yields -0.09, 15.3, 15.2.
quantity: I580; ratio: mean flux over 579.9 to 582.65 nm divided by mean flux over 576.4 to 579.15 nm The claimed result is 1.07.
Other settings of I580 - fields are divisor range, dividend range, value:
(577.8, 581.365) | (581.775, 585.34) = 1.02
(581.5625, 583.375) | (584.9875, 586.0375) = 0.93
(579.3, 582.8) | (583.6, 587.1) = 0.96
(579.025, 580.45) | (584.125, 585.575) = 1.00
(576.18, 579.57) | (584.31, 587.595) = 1.00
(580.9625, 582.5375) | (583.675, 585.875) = 0.94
